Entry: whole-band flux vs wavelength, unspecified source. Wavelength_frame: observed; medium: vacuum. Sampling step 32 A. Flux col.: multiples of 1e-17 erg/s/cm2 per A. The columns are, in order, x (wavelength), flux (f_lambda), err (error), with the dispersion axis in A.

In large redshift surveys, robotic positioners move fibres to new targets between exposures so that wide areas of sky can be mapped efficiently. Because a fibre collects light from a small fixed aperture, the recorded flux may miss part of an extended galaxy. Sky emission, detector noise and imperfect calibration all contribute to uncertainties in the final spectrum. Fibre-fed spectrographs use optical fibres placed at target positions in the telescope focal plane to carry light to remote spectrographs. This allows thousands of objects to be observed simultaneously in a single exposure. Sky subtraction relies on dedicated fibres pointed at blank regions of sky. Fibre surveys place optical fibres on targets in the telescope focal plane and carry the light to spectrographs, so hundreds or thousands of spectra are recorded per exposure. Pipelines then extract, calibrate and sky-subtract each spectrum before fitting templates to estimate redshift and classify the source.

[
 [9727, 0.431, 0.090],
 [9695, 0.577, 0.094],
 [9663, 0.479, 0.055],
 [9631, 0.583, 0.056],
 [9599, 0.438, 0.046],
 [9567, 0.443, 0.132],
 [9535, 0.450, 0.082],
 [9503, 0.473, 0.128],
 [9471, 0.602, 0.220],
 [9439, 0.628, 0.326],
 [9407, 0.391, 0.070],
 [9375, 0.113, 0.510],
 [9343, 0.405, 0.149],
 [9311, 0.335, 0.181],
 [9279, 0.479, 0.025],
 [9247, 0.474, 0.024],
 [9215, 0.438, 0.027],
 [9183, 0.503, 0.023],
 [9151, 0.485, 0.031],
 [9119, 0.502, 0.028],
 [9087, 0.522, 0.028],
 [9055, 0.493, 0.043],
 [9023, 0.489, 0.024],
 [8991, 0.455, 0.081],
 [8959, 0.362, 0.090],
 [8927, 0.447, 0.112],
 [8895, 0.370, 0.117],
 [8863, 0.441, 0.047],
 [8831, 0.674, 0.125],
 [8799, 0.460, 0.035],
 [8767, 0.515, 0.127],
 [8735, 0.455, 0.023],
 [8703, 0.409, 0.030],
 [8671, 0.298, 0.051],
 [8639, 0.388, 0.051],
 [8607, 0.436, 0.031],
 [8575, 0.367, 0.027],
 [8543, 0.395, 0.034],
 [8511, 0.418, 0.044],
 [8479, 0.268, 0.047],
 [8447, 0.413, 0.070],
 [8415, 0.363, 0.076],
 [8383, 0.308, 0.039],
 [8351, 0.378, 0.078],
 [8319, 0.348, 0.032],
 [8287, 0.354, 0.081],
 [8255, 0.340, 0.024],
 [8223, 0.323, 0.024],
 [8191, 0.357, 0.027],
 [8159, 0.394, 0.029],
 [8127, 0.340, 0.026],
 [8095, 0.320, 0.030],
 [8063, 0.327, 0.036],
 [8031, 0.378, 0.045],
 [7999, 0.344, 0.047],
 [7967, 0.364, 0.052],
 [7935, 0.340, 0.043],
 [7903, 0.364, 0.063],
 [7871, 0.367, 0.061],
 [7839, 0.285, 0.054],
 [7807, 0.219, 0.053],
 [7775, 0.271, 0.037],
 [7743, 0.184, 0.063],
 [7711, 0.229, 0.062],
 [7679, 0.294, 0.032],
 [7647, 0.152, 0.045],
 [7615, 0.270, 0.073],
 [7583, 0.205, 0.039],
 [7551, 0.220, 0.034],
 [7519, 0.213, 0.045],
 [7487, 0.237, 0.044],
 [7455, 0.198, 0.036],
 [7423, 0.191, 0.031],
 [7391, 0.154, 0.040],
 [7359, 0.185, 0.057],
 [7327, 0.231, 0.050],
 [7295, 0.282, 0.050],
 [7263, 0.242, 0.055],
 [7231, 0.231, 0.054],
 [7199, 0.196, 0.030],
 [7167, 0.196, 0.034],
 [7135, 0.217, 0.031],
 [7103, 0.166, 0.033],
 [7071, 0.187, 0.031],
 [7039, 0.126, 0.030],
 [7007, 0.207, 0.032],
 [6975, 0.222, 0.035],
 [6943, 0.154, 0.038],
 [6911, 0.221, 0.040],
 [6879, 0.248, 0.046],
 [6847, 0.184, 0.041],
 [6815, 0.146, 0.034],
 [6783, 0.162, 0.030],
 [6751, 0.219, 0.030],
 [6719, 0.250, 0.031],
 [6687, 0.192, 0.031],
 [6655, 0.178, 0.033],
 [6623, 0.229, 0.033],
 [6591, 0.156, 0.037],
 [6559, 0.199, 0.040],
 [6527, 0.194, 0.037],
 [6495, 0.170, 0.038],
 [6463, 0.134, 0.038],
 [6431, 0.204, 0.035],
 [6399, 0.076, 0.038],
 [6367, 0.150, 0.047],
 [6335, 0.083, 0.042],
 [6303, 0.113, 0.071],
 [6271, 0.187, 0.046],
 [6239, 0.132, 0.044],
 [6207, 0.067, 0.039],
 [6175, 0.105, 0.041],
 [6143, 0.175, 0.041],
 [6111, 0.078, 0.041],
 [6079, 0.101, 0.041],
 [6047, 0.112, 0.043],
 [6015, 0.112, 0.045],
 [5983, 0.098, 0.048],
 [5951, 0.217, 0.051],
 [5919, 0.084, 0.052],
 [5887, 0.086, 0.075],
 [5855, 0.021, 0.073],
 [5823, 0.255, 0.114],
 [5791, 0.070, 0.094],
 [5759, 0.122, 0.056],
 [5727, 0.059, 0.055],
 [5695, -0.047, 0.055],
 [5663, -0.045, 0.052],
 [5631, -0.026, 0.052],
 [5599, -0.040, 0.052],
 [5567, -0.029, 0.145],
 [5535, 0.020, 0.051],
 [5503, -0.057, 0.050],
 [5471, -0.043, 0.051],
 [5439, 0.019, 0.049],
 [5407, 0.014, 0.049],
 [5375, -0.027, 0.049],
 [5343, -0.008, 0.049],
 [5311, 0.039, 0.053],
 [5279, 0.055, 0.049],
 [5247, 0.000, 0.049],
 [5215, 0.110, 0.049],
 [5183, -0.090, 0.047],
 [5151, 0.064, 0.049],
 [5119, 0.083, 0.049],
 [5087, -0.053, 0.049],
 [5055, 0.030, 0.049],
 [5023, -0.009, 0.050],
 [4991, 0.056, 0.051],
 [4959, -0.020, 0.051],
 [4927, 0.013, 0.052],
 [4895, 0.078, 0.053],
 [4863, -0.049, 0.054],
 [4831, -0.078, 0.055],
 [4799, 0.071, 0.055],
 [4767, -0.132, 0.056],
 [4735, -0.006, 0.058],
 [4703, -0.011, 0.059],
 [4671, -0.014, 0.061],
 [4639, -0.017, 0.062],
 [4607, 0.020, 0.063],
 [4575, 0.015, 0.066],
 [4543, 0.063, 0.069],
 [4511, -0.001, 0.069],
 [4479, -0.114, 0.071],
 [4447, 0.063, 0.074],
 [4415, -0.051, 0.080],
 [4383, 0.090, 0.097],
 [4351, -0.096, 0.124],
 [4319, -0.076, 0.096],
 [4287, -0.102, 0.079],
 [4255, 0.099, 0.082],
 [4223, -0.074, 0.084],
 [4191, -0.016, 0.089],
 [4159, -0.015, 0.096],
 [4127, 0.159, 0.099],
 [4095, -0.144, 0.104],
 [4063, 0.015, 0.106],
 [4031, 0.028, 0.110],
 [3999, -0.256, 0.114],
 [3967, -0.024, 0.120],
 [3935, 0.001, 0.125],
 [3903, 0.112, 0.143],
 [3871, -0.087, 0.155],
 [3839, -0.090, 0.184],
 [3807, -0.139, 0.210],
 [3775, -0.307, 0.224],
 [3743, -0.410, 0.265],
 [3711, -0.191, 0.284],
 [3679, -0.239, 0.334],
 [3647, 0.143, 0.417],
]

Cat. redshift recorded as 0.97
